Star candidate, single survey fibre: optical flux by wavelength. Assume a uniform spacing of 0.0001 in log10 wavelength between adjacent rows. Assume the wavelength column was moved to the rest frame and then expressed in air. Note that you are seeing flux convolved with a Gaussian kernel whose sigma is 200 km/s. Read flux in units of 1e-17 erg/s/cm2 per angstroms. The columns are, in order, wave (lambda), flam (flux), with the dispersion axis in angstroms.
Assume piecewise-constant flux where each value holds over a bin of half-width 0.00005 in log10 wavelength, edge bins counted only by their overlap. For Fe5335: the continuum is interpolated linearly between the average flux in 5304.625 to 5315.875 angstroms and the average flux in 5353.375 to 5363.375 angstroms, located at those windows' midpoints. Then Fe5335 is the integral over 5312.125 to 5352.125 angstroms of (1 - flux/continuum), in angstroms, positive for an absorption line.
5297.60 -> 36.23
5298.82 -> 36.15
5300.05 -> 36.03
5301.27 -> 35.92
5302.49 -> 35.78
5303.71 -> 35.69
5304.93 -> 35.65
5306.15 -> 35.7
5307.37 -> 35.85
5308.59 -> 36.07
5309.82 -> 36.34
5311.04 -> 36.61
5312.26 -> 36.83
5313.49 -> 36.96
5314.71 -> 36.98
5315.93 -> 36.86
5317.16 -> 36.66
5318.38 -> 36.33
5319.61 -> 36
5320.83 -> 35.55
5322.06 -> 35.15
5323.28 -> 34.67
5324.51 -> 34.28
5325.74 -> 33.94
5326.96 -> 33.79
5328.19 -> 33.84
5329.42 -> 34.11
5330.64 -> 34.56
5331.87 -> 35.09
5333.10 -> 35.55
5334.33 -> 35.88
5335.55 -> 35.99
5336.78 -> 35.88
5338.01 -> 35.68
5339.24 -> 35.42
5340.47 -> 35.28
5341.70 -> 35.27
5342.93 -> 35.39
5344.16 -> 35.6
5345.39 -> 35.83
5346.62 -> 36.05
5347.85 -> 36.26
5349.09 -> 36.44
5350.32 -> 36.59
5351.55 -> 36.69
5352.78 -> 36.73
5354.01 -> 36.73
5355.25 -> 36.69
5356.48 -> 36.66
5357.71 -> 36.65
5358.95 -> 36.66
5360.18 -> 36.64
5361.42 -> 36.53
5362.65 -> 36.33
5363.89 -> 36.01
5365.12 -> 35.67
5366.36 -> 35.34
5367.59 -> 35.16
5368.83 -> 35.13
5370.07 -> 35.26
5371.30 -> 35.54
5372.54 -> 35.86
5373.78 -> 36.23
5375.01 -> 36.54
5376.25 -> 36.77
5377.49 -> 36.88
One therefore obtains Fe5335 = 1.0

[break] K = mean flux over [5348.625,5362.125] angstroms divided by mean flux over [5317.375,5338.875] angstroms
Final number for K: 1.04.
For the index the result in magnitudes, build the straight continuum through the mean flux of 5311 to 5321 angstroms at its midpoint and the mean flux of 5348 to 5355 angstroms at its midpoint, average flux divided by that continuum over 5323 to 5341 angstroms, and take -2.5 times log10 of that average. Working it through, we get 0.05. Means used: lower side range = 36.6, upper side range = 36.6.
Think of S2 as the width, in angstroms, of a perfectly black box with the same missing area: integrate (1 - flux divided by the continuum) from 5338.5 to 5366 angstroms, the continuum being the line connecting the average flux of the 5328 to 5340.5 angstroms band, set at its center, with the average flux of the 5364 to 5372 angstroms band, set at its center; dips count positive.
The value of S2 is -0.7 angstroms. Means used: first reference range 35.3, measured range 36.2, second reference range 35.4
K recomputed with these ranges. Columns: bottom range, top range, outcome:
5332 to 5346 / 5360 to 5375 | 1.01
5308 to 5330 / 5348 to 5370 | 1.02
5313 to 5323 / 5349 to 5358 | 1.01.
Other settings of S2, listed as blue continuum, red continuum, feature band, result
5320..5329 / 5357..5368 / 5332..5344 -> -0.2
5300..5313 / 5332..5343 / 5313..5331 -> 0.3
